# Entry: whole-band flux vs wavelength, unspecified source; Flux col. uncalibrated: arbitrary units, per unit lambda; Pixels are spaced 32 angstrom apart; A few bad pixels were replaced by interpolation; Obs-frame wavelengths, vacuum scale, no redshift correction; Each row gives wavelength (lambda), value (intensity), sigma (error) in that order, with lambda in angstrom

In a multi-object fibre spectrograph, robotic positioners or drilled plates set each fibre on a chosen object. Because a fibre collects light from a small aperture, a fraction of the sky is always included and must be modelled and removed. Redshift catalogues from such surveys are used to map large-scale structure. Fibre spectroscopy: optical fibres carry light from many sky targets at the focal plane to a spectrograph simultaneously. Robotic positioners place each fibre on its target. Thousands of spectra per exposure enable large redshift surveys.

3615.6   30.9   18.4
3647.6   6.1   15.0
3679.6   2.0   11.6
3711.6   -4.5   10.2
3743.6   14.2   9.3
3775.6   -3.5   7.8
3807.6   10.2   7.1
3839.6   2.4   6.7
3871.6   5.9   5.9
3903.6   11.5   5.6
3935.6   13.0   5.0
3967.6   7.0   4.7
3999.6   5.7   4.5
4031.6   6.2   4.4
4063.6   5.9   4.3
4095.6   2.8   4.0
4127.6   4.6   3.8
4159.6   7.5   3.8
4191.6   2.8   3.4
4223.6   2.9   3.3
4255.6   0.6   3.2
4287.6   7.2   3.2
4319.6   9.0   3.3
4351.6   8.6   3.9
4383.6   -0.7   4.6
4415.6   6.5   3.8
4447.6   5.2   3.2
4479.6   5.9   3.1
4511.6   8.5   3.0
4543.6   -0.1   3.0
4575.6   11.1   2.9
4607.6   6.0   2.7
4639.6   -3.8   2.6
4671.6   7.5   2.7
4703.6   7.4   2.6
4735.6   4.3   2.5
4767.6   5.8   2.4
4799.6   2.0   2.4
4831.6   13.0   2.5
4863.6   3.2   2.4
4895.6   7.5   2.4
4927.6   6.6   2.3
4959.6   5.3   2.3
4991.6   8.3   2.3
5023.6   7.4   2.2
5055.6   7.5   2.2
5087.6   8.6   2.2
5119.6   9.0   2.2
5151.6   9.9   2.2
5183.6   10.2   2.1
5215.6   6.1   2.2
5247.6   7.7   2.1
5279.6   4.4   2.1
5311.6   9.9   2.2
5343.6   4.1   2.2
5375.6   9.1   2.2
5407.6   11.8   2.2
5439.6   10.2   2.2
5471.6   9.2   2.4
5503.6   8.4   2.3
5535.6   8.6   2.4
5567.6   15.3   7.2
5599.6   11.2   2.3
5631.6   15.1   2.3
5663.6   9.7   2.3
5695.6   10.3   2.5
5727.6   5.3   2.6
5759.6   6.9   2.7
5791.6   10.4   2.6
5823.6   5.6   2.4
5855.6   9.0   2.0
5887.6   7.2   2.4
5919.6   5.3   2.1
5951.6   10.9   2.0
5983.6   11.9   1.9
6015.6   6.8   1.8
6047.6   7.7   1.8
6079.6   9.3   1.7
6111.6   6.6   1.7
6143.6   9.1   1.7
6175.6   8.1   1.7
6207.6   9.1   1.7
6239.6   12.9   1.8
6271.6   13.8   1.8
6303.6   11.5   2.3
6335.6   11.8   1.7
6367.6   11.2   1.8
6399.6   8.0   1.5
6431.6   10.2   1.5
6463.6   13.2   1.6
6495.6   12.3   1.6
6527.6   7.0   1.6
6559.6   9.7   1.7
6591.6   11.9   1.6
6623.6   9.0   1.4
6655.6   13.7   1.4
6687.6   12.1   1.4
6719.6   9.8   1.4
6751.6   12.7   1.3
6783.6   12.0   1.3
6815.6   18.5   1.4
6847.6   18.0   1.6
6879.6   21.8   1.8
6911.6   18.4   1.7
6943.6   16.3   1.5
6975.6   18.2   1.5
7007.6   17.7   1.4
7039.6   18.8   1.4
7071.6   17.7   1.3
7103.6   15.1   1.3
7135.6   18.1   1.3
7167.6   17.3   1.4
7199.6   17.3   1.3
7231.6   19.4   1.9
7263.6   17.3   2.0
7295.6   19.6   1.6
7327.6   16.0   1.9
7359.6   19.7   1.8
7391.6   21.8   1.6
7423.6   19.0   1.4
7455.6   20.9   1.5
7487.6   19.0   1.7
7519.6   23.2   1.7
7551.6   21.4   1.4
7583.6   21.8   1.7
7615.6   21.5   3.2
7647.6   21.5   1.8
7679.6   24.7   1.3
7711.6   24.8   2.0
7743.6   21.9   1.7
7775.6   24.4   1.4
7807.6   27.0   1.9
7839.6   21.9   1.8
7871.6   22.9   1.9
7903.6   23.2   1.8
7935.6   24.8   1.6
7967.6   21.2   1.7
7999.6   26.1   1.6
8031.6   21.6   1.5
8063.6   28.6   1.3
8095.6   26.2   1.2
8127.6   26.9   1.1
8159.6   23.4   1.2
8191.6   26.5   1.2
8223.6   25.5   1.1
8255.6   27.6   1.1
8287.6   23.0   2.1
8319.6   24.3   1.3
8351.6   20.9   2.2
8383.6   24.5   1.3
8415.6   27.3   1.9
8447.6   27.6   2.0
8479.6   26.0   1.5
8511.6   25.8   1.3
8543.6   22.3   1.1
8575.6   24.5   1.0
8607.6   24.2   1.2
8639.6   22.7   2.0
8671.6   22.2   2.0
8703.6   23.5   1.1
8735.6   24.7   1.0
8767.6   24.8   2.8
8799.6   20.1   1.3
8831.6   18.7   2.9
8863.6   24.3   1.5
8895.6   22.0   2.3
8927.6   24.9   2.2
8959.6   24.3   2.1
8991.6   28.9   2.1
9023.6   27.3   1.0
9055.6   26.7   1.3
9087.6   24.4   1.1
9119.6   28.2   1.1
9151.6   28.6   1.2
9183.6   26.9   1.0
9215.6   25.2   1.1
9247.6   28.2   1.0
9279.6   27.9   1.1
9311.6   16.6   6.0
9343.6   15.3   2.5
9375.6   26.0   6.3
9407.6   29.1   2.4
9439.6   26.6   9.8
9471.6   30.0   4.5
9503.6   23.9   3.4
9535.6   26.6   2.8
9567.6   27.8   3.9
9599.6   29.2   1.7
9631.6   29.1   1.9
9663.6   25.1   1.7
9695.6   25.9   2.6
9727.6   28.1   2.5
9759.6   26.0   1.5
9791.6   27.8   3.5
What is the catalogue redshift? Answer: 0.706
